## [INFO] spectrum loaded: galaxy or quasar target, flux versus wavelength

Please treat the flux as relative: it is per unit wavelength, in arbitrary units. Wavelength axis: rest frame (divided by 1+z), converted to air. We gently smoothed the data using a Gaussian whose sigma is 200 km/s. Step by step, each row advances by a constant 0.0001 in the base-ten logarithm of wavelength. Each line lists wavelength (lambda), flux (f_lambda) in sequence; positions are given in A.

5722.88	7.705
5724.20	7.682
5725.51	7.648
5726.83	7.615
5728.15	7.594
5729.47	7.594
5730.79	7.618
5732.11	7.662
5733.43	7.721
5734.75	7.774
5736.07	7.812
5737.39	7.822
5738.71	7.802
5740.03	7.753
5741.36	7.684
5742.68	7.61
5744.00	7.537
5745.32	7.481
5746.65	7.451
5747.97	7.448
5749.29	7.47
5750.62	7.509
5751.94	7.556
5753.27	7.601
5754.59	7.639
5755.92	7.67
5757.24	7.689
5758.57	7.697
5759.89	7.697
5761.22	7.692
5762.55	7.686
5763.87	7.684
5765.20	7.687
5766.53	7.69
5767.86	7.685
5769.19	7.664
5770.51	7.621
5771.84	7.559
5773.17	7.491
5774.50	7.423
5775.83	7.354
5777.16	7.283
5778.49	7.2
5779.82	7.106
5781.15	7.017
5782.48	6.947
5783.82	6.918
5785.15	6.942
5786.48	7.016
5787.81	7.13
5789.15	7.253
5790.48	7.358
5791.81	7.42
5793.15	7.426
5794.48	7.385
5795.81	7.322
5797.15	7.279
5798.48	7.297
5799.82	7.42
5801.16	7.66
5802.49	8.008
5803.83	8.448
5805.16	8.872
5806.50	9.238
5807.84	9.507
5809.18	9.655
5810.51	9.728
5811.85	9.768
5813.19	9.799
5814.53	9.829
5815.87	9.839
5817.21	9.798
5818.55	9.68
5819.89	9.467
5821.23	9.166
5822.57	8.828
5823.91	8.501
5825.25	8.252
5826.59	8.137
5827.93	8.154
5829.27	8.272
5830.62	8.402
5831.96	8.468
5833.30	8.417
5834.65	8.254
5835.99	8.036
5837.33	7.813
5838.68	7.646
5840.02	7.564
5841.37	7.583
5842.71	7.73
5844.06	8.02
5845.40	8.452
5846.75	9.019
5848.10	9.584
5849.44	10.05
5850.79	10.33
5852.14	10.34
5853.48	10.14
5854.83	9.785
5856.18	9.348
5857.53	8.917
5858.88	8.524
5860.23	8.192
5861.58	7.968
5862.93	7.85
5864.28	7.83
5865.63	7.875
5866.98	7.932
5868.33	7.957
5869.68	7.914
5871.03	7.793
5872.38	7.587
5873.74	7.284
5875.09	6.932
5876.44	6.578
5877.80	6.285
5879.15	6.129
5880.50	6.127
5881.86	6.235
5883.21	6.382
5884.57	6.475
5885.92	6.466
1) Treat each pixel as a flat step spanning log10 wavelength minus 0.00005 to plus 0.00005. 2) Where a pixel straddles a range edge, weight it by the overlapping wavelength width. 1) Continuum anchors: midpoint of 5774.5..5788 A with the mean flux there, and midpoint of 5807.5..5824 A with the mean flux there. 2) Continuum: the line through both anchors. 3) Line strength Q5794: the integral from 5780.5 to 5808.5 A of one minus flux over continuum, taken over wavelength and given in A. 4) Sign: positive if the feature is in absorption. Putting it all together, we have 1.5 A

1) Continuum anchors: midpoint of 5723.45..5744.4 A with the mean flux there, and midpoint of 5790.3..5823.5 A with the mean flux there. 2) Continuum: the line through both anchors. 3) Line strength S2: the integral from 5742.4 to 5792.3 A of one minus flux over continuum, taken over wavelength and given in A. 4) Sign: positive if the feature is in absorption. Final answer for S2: 4.2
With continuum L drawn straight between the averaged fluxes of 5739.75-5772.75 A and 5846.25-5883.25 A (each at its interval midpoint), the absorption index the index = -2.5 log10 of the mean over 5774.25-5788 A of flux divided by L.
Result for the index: 0.09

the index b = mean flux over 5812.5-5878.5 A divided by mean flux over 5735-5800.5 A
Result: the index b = 1.14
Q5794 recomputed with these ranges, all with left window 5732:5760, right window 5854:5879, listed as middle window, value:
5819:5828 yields -1.0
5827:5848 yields -0.9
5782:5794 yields 0.9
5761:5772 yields 0.0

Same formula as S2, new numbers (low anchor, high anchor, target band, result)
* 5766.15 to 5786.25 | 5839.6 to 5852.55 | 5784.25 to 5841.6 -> -1.4 A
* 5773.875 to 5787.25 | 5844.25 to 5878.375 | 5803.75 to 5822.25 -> -4.5 A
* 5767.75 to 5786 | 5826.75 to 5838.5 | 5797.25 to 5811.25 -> -1.4 A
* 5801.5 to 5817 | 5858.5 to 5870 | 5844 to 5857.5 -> -2.0 A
